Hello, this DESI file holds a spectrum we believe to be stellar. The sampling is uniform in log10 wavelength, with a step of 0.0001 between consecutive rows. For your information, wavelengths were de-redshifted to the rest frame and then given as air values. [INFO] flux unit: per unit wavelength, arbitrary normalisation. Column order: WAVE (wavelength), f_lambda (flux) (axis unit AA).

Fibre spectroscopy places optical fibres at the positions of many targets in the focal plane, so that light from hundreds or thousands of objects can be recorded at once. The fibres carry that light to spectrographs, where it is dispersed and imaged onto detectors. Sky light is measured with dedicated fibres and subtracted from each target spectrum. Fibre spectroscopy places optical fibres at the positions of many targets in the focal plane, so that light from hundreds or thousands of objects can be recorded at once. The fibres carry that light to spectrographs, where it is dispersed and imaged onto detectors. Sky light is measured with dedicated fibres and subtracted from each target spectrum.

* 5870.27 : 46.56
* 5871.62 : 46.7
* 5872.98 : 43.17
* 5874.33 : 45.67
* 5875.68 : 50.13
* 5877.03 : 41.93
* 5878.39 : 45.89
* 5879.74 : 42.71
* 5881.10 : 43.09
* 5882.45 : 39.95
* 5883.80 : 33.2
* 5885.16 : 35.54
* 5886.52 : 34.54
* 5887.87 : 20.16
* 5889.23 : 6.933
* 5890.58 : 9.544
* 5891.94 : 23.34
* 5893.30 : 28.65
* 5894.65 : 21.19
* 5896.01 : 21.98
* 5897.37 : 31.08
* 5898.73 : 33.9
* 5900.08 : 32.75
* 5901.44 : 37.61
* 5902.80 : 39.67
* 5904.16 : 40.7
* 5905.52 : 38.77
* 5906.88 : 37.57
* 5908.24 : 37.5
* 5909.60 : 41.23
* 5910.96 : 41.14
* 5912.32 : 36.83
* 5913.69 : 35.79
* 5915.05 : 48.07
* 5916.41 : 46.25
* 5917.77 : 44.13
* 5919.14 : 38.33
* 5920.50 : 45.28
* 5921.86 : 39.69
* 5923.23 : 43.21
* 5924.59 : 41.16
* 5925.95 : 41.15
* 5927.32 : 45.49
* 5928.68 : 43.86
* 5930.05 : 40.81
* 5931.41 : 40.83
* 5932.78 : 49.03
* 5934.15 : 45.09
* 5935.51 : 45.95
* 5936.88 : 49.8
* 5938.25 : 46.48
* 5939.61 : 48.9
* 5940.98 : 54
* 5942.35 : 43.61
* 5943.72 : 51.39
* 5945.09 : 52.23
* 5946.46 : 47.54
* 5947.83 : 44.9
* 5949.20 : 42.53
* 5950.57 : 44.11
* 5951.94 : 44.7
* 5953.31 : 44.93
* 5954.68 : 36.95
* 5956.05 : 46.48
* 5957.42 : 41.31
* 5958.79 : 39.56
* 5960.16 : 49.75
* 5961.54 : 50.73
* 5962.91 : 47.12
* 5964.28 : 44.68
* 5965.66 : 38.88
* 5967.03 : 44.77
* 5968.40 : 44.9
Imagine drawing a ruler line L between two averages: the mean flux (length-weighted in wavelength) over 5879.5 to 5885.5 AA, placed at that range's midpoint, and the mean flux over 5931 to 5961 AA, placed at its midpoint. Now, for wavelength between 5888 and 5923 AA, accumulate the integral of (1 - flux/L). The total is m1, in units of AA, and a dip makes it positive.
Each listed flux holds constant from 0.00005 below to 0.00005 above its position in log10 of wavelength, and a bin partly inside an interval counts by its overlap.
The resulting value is 6.2 AA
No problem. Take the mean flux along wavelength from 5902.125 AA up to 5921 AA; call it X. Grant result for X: 40.8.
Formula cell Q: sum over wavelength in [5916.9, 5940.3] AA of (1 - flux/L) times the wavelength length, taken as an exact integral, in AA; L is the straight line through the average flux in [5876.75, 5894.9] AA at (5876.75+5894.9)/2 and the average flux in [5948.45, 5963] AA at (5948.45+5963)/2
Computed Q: -3.11 AA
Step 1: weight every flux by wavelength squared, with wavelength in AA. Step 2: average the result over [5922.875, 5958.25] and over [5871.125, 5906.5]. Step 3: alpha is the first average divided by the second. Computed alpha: 1.35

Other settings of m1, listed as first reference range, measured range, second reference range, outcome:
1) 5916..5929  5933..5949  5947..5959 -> -1.90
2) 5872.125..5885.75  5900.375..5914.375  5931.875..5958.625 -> 1.71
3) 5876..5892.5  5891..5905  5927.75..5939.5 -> 1.98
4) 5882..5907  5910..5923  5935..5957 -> -1.76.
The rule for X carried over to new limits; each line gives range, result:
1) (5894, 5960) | 41.9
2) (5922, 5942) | 45.2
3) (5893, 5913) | 34.8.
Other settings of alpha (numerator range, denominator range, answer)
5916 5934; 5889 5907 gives 1.49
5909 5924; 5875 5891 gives 1.24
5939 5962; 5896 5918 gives 1.22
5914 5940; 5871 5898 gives 1.35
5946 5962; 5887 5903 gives 1.79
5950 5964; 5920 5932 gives 1.06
